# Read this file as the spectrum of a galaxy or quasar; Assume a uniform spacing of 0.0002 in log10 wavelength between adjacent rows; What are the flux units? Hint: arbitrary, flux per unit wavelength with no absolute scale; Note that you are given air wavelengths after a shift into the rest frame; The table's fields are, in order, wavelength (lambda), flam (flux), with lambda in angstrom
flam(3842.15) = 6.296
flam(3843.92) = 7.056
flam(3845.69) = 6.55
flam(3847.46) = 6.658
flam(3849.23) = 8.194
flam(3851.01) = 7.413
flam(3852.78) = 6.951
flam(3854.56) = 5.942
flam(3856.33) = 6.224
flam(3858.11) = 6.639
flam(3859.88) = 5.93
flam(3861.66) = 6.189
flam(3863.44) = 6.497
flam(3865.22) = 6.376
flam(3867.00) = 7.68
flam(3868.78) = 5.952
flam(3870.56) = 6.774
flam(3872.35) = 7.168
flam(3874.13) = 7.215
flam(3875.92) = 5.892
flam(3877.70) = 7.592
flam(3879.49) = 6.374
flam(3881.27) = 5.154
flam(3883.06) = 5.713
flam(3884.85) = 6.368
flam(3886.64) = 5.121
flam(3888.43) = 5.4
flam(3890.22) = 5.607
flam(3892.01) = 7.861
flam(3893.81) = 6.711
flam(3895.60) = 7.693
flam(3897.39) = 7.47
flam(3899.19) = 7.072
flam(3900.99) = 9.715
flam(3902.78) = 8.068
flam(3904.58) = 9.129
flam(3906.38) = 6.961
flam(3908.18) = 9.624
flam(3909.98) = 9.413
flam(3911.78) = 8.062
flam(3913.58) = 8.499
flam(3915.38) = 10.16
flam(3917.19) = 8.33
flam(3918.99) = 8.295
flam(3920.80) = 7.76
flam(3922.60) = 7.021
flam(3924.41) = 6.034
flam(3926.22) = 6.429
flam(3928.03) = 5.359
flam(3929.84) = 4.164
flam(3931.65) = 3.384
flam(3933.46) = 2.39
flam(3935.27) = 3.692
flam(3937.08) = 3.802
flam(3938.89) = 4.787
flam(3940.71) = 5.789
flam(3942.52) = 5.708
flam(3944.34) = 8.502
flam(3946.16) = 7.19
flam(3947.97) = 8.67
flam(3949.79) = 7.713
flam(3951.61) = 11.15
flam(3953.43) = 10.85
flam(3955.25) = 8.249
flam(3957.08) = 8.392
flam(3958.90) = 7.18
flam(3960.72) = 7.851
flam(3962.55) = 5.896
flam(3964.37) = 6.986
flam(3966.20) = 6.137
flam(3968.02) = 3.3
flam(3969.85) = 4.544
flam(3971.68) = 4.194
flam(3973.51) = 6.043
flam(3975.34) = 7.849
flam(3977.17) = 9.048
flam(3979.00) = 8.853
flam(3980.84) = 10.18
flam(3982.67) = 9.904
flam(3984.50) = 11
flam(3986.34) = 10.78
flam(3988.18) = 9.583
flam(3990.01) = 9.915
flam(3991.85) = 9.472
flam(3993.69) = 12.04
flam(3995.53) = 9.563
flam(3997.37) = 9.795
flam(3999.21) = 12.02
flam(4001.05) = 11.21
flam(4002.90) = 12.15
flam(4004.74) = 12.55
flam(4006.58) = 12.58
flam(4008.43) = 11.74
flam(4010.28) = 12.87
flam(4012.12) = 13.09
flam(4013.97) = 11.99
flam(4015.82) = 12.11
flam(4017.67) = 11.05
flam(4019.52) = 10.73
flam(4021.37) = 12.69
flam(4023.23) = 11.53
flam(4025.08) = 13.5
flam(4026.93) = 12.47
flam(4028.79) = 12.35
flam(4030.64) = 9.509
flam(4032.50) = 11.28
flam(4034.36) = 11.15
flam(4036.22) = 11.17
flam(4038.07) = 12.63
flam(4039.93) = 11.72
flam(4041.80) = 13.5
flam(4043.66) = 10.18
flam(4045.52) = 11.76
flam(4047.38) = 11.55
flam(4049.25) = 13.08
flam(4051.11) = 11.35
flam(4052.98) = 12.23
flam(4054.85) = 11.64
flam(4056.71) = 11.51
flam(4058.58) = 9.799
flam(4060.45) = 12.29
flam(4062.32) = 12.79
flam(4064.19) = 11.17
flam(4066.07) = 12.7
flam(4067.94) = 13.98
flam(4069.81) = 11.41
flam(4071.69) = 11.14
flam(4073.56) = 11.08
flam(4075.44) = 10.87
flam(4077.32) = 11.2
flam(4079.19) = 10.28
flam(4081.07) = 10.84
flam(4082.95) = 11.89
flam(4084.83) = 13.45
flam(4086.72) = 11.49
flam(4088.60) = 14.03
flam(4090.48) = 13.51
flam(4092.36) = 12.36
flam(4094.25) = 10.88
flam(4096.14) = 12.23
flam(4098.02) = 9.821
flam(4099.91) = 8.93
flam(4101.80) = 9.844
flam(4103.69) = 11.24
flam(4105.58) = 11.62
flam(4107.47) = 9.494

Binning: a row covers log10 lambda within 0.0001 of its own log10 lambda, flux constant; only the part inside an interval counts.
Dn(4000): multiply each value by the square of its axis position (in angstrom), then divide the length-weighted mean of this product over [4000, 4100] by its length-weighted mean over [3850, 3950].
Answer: 1.89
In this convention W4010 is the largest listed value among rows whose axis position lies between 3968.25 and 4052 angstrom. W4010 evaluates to 13.5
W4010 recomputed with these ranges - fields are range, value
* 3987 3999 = 12.04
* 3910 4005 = 12.55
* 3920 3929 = 7.76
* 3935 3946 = 8.502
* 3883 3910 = 9.715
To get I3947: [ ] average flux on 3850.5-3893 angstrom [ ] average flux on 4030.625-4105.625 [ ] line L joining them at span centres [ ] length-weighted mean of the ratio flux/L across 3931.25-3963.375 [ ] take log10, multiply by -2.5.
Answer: 0.24 mag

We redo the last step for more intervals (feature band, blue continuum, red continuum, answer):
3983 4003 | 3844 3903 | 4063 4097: -0.09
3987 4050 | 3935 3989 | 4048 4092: -0.19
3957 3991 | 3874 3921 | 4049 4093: 0.21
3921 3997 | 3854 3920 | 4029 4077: 0.25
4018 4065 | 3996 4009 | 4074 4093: 0.01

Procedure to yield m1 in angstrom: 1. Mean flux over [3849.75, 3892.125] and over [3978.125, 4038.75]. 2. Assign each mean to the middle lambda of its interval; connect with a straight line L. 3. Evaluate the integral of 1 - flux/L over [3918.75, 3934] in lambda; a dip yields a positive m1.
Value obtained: 5.0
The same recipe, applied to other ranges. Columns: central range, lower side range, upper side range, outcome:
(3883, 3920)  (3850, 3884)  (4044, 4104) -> -1.7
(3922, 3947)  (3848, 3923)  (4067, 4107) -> 9.0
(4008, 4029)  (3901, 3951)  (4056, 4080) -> -4.7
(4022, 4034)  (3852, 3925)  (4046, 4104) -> -1.4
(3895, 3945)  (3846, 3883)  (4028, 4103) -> 6.5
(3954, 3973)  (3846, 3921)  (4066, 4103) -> 5.4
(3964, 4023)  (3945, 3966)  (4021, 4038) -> 1.1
